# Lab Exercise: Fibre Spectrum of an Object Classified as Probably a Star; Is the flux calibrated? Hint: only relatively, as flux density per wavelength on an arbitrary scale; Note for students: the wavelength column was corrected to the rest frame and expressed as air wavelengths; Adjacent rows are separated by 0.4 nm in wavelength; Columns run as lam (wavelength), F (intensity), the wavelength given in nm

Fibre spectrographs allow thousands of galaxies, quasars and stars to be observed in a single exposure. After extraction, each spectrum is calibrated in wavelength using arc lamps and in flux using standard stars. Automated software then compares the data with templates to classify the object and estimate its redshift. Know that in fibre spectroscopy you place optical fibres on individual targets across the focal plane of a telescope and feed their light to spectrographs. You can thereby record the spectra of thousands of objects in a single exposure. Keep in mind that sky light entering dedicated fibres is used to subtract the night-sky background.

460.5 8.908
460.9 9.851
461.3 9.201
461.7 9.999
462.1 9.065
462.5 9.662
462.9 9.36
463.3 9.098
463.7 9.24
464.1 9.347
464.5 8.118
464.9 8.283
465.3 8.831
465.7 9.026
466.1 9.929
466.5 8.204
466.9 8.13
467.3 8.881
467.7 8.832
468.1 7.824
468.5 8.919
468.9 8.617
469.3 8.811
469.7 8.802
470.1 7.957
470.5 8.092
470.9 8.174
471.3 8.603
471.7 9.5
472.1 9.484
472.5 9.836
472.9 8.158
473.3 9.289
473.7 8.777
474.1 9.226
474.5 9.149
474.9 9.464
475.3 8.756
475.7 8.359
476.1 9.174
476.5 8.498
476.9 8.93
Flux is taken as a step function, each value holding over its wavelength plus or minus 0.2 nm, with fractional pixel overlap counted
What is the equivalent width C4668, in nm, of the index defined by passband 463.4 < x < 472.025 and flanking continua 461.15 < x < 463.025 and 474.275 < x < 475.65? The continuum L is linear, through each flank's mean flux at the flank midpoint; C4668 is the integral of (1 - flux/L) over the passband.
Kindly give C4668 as 0.55 nm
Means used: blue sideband 9.47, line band 8.69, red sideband 9.04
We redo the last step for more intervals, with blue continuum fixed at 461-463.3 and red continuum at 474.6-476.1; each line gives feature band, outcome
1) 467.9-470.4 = 0.189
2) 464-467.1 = 0.198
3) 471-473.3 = -0.011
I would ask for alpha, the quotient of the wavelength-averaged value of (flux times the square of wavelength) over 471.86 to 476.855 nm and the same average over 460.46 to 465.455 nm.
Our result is 1.0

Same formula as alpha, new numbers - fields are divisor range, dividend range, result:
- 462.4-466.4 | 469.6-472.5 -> 0.99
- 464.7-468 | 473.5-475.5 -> 1.08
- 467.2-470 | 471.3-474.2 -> 1.08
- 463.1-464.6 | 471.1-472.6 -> 1.07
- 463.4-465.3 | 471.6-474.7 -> 1.08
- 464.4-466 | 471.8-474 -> 1.09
